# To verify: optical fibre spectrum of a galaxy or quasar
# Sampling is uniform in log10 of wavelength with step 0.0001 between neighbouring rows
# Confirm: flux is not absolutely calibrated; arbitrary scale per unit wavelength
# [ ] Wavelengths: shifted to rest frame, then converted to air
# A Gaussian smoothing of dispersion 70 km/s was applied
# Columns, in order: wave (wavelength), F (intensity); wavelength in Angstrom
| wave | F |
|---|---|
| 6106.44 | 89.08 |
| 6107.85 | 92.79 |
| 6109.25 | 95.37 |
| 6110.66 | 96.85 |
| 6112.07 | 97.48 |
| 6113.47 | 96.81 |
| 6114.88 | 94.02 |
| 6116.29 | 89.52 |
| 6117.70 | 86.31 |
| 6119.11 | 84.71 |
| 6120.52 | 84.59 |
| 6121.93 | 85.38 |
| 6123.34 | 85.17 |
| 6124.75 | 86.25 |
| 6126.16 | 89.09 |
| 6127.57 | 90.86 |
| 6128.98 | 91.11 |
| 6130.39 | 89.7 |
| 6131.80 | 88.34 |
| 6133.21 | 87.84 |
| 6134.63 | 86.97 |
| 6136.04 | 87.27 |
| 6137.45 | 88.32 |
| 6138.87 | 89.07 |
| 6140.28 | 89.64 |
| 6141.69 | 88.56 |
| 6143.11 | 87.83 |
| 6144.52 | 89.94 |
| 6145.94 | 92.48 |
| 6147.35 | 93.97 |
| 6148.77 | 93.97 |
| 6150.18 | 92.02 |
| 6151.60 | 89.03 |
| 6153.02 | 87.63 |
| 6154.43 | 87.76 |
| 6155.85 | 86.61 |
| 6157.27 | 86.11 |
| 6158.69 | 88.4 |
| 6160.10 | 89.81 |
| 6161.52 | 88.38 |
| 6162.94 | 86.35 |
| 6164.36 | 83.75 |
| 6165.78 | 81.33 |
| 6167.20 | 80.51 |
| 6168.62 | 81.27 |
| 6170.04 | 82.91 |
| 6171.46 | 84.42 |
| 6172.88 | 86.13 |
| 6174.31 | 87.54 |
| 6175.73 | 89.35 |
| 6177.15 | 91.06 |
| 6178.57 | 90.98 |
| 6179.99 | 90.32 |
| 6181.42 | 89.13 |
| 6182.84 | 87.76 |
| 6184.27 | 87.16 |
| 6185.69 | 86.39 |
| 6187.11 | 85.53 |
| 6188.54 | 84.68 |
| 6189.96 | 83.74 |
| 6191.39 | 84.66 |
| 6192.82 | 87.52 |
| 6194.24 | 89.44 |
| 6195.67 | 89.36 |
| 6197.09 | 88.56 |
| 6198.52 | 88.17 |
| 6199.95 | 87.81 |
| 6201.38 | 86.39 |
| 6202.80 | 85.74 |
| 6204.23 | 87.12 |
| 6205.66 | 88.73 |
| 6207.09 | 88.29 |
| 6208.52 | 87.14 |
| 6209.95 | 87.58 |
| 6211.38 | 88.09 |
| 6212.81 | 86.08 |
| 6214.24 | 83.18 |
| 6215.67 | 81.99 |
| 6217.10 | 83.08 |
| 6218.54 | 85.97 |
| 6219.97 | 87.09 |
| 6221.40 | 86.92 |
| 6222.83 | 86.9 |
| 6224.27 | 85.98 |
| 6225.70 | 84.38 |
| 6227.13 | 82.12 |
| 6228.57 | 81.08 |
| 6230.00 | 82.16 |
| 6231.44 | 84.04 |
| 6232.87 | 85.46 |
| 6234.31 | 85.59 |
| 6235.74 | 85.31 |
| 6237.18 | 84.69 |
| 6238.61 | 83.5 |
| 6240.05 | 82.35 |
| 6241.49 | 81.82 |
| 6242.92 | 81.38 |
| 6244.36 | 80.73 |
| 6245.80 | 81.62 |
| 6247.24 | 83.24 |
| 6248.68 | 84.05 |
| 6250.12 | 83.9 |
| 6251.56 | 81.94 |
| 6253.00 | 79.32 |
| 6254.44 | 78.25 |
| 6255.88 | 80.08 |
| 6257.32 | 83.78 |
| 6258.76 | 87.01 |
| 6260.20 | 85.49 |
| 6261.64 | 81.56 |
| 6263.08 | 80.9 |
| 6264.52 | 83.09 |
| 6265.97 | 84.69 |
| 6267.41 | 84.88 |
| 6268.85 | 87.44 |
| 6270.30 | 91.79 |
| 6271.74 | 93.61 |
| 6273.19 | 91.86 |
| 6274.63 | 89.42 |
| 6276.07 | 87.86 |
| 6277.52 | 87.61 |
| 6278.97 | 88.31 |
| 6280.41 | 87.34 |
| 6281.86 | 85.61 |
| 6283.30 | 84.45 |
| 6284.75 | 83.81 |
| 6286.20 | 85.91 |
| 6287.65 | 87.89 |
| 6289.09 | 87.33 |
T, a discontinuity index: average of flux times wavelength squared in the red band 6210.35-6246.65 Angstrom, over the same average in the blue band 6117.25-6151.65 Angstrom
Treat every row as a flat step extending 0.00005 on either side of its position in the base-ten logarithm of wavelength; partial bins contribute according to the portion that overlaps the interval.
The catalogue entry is 0.98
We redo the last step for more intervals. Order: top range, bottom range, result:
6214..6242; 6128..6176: 0.98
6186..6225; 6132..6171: 1.00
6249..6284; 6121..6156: 1.00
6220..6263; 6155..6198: 0.98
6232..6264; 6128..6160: 0.96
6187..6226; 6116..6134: 1.01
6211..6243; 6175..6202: 0.97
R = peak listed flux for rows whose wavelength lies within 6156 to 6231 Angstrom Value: 91.06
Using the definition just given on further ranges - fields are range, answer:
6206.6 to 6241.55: 88.29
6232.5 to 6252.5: 85.59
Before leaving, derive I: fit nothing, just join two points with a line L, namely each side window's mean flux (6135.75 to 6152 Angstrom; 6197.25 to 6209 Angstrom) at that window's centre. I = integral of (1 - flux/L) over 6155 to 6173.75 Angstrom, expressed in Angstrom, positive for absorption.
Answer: 0.9 Angstrom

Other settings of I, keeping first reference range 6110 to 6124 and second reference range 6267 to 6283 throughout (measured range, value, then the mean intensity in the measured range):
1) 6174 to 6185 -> 0.0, 89.2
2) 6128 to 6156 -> 0.1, 89.5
